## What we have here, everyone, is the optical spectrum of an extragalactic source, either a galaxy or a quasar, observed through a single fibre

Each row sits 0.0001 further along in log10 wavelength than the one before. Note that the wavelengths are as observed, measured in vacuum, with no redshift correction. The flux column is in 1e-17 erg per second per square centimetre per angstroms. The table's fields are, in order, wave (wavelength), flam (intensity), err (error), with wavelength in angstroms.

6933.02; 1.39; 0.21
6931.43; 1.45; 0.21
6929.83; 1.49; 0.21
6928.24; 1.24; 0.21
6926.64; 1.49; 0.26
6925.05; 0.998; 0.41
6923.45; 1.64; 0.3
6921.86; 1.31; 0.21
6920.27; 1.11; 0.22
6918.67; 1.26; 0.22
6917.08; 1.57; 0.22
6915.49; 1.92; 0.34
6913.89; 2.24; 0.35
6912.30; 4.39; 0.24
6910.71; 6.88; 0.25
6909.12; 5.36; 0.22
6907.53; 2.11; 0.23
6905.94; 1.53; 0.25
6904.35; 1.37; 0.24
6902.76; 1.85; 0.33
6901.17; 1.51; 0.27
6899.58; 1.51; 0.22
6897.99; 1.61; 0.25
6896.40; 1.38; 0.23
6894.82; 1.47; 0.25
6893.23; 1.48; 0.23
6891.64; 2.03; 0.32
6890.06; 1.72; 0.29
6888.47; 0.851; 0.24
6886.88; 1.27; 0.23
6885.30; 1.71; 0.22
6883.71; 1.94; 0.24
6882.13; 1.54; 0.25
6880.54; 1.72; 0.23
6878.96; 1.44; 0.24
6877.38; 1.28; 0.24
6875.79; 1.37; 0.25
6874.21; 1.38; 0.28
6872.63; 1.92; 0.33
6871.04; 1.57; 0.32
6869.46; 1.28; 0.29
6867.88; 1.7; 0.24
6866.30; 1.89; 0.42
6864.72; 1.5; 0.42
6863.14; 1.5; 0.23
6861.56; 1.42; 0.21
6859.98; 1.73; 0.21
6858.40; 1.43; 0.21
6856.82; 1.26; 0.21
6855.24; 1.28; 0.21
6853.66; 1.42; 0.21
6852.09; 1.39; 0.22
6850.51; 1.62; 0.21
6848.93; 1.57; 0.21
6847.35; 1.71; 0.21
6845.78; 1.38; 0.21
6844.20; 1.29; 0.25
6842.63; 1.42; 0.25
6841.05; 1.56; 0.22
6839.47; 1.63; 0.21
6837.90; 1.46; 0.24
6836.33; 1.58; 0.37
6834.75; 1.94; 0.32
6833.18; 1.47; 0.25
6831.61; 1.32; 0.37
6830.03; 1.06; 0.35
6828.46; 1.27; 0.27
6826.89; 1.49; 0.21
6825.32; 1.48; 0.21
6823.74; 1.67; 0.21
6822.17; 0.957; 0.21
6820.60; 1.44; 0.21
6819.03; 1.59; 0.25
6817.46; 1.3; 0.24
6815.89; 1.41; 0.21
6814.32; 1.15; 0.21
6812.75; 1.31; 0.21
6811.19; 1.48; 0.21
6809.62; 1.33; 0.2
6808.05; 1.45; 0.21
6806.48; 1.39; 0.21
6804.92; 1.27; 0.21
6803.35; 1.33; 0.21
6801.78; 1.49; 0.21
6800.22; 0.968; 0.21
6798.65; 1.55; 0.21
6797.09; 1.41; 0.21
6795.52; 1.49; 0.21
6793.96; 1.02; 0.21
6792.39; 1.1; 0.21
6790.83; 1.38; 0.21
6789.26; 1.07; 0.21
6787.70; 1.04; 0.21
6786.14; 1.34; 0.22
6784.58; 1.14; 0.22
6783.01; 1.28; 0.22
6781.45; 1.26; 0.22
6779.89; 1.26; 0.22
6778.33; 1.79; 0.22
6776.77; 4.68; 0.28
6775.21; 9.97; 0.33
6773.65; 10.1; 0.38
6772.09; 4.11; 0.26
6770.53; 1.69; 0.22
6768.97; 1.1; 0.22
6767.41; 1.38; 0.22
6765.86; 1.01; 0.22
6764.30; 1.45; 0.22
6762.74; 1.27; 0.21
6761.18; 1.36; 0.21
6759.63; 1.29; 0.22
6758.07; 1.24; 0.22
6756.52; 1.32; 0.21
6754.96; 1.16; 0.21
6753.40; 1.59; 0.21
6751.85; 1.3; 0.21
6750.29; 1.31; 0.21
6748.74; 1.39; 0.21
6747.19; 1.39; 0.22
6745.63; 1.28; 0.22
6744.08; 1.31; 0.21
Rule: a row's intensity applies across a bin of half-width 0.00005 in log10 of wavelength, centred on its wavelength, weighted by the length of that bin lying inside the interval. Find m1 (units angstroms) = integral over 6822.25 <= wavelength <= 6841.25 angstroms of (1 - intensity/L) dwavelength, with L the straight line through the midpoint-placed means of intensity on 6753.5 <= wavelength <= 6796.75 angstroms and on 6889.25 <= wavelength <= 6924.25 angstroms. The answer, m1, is 6.0 angstroms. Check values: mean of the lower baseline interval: 2.14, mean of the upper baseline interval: 2.15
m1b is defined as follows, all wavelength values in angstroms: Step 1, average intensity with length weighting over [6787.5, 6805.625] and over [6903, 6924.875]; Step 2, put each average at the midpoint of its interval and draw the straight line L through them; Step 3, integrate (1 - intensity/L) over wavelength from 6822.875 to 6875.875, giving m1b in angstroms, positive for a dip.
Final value 8.6 angstroms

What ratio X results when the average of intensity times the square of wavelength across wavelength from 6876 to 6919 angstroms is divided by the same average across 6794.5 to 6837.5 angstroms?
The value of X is 1.50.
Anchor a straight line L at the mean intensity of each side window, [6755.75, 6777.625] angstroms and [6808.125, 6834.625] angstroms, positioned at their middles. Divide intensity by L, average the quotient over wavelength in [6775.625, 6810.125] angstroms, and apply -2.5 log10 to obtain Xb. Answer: 0.41 mag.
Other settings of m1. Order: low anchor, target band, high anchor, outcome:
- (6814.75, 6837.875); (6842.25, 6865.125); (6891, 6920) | 3.4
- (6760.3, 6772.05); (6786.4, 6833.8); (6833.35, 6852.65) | 6.3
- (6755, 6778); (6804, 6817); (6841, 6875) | 5.2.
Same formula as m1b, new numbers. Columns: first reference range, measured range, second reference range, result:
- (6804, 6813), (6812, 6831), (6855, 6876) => 0.9 angstroms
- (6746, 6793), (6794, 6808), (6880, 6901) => 4.3 angstroms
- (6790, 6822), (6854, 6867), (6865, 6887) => 0.3 angstroms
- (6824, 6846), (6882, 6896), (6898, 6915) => 5.2 angstroms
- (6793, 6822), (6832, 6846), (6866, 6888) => -0.8 angstroms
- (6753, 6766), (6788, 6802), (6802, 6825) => 0.9 angstroms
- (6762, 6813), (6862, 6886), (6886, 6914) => 6.8 angstroms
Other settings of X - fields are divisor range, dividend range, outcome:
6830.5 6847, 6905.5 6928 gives 1.63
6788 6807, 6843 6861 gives 1.16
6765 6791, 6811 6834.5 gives 0.51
